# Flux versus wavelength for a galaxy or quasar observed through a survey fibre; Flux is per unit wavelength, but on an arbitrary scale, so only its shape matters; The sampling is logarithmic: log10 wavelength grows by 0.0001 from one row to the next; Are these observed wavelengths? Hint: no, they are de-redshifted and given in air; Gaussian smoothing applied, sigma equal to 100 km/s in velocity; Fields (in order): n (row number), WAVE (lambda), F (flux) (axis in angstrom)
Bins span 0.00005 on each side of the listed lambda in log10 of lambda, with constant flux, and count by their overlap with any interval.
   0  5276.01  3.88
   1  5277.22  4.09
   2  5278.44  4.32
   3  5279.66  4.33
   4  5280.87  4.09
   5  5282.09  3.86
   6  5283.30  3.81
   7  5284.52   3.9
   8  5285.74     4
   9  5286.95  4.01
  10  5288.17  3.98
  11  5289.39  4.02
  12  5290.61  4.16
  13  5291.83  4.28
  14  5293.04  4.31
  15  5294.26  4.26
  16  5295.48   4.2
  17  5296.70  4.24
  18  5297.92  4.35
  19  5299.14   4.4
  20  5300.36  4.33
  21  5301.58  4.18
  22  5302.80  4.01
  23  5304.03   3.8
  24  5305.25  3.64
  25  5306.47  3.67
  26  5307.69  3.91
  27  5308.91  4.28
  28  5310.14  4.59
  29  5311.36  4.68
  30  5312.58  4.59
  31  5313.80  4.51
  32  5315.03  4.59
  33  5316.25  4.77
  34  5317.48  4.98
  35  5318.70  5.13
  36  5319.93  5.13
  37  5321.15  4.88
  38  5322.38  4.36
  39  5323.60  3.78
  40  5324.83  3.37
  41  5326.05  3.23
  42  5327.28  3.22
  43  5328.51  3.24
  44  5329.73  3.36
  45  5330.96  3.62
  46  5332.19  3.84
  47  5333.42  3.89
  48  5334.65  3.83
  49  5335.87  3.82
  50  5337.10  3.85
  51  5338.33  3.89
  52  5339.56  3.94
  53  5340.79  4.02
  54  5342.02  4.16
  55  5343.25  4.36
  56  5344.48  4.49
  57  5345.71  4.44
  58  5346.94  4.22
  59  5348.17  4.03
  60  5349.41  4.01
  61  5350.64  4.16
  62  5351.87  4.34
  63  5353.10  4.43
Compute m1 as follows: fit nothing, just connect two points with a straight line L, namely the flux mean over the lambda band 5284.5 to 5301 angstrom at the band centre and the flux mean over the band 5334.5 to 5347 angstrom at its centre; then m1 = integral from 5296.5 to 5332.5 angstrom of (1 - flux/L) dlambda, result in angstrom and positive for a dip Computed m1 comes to -0.1 angstrom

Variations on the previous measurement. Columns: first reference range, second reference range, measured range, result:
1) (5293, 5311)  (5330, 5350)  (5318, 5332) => 0.4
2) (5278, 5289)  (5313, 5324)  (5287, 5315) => 1.0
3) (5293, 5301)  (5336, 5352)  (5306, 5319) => -0.8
